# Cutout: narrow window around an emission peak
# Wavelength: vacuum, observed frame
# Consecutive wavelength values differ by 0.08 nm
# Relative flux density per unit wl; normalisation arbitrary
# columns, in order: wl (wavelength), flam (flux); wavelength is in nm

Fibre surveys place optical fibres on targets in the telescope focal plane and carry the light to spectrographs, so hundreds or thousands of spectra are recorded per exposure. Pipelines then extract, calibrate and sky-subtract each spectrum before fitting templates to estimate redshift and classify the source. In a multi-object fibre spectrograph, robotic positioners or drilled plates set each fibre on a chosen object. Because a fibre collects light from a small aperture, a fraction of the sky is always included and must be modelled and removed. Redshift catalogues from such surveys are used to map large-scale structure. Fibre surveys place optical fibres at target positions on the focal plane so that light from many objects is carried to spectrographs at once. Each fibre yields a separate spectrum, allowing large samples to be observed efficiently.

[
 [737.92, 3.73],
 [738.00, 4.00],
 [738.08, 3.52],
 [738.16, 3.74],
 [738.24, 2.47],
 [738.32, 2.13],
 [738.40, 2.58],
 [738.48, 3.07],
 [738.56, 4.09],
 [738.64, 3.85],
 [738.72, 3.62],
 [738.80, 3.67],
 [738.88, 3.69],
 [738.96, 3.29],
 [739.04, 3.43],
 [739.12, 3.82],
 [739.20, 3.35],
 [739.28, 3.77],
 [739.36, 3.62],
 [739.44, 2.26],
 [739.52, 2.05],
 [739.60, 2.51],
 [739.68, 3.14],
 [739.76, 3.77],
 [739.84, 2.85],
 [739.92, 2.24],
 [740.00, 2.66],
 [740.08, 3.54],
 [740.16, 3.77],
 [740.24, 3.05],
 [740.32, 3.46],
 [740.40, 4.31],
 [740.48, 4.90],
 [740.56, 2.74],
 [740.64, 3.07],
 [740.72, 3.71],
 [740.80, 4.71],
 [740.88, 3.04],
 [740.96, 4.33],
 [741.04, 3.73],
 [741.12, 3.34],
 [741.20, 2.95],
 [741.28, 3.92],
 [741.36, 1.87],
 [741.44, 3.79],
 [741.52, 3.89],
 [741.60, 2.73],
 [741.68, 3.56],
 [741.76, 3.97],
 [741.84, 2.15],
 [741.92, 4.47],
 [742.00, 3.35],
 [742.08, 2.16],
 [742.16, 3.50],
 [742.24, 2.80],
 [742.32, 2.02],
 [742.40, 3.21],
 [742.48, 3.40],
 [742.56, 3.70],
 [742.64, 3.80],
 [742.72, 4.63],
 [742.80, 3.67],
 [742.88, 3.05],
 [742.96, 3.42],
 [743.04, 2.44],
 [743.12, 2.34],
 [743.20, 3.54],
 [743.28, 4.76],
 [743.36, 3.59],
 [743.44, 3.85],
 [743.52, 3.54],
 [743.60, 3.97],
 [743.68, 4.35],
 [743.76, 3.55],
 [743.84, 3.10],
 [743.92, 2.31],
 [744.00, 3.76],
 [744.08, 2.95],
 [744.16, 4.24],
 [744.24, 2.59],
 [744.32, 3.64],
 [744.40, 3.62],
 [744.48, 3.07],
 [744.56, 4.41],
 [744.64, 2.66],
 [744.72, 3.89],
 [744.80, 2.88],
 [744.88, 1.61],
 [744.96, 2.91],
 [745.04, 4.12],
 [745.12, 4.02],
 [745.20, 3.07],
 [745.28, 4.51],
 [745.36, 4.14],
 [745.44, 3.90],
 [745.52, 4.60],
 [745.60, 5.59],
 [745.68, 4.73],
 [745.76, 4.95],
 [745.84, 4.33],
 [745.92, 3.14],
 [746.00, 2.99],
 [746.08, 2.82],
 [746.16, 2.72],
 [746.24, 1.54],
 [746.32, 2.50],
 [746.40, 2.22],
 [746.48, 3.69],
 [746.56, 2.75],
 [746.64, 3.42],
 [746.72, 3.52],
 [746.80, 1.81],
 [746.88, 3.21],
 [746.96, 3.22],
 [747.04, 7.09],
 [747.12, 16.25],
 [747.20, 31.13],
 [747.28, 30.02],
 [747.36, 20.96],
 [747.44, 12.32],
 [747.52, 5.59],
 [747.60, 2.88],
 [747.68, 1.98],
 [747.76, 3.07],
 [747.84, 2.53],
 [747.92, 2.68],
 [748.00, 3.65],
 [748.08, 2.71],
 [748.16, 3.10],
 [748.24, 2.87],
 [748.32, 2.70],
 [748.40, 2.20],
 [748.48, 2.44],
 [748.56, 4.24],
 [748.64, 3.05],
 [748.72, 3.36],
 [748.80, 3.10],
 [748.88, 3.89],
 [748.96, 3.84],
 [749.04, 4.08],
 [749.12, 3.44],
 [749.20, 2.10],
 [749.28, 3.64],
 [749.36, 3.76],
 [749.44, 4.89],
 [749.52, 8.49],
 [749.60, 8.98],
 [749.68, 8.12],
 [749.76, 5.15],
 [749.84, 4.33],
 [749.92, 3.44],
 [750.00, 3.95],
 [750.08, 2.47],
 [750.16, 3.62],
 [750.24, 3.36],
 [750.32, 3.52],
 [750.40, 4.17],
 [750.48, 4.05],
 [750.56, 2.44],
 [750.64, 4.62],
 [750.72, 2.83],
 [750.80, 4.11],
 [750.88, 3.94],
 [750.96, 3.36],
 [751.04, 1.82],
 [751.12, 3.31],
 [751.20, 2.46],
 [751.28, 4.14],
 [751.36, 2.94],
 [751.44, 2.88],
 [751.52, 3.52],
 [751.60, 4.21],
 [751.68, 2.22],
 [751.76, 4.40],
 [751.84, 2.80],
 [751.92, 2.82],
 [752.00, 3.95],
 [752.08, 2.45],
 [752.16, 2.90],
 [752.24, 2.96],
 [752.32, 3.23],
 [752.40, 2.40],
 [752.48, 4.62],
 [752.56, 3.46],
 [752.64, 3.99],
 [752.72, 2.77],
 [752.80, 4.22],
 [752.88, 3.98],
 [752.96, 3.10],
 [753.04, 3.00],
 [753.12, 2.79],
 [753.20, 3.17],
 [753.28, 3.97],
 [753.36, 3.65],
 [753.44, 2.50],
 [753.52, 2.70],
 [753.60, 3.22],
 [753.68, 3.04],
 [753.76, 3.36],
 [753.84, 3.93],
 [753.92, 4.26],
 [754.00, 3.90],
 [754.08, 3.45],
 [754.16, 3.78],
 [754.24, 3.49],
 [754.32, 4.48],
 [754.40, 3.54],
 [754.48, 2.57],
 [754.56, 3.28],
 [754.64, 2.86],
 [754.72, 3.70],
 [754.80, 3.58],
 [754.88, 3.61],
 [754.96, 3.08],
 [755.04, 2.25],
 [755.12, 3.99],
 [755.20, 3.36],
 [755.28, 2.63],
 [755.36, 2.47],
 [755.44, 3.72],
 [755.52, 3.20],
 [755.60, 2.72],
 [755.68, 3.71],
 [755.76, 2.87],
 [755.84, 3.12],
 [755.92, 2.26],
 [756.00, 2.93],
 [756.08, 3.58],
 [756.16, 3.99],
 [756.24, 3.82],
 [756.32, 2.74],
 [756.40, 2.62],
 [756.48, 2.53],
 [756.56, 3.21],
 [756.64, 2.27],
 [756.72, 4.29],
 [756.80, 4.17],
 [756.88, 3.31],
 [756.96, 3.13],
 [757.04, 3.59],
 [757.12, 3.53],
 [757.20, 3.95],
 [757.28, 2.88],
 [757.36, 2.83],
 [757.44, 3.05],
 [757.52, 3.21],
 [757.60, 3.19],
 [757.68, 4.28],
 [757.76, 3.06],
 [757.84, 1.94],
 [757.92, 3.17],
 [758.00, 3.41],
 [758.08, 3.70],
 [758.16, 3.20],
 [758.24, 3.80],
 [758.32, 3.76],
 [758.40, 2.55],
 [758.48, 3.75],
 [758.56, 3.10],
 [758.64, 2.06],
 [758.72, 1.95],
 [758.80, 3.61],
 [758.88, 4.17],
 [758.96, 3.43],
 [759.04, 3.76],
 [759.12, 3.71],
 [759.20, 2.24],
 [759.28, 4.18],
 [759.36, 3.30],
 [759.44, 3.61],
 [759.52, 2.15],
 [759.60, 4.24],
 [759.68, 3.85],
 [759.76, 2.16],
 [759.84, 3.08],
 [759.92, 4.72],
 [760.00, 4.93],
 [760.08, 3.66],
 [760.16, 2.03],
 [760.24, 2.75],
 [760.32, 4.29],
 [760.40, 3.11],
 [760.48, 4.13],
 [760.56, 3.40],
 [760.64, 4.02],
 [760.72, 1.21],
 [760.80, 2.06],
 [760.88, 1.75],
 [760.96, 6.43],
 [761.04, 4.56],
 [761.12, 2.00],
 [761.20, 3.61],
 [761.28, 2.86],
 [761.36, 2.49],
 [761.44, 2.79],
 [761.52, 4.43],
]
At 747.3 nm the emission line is H-alpha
